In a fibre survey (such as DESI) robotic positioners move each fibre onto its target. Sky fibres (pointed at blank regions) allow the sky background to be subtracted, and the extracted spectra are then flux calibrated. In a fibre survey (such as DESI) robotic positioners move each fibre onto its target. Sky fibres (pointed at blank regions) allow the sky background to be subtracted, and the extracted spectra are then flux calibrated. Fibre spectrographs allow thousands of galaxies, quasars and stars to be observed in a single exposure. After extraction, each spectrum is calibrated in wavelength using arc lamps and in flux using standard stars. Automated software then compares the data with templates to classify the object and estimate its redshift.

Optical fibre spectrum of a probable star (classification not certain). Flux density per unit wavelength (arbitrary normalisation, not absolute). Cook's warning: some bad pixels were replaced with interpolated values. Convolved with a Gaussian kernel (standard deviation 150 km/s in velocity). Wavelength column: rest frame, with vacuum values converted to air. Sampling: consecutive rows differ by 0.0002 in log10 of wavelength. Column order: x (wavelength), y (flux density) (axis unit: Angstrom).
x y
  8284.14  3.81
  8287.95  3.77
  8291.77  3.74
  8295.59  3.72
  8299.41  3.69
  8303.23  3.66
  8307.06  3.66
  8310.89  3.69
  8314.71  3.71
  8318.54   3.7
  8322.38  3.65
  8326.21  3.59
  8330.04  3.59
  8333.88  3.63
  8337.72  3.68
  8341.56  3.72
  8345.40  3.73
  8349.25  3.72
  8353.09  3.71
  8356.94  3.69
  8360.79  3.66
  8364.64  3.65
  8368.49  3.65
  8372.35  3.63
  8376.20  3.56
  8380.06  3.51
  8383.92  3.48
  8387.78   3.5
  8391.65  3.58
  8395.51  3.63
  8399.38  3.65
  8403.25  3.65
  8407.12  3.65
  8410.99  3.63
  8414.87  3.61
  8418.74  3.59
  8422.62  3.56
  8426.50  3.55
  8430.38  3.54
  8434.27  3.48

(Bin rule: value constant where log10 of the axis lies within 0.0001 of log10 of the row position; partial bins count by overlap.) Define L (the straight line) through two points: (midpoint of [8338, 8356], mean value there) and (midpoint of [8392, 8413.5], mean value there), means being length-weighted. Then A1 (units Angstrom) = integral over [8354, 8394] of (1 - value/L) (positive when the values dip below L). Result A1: 0.9 Angstrom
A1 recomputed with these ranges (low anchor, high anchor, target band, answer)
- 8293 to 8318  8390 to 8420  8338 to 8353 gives -0.2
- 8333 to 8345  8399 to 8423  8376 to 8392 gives 0.6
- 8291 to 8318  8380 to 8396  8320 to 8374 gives -0.8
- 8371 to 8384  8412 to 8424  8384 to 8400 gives 0.0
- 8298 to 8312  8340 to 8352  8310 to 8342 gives 0.3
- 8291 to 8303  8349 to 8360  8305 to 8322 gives 0.1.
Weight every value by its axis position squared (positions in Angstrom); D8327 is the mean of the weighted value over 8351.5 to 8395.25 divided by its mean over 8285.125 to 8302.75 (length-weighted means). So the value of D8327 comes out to 0.98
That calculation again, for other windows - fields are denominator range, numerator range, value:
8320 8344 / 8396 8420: 1.01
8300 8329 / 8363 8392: 0.99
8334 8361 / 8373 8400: 0.97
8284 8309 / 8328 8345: 1.00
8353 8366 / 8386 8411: 0.99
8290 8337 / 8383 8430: 1.00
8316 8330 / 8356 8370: 1.02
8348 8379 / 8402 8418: 1.01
